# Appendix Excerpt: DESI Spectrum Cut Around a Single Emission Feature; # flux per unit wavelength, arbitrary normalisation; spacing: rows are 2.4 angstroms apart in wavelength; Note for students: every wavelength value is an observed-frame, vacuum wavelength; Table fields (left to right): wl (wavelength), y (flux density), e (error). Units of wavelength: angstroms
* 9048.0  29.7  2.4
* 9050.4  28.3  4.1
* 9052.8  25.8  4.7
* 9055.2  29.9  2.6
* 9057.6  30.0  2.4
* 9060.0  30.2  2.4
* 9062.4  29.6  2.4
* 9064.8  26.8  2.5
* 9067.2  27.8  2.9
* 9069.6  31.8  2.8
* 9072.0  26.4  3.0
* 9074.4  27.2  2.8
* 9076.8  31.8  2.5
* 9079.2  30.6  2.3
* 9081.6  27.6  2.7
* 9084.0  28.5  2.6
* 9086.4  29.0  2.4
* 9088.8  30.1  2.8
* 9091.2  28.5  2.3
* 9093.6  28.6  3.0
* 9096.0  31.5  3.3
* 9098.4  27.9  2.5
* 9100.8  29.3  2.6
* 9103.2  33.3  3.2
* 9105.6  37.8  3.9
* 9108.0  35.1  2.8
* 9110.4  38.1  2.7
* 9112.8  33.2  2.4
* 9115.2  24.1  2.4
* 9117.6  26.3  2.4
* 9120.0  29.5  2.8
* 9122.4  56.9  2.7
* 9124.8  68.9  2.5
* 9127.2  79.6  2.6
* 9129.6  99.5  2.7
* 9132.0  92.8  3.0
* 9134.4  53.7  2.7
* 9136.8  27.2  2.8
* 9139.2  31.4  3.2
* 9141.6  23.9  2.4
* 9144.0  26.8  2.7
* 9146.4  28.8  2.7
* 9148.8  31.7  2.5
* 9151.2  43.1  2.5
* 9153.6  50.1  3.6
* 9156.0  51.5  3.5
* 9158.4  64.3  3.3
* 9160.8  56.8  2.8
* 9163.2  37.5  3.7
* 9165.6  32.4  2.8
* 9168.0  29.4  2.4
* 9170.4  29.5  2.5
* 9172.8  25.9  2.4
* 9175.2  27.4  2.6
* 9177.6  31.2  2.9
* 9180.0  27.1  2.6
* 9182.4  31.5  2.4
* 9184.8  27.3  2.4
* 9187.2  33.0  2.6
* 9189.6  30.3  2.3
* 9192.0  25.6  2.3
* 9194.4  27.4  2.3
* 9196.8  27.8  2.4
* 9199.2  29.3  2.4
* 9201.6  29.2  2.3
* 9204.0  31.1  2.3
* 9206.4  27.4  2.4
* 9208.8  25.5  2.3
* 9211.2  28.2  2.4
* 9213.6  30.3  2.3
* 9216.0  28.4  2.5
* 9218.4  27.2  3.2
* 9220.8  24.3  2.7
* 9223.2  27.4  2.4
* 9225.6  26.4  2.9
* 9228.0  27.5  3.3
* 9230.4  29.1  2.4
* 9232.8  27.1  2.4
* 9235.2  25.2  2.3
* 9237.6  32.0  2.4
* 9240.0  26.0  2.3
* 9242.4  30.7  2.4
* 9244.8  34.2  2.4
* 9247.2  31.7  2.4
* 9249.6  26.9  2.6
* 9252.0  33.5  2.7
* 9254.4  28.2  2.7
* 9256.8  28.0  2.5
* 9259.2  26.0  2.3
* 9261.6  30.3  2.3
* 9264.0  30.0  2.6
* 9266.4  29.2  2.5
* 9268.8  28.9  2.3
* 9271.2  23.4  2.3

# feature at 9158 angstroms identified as [N II]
